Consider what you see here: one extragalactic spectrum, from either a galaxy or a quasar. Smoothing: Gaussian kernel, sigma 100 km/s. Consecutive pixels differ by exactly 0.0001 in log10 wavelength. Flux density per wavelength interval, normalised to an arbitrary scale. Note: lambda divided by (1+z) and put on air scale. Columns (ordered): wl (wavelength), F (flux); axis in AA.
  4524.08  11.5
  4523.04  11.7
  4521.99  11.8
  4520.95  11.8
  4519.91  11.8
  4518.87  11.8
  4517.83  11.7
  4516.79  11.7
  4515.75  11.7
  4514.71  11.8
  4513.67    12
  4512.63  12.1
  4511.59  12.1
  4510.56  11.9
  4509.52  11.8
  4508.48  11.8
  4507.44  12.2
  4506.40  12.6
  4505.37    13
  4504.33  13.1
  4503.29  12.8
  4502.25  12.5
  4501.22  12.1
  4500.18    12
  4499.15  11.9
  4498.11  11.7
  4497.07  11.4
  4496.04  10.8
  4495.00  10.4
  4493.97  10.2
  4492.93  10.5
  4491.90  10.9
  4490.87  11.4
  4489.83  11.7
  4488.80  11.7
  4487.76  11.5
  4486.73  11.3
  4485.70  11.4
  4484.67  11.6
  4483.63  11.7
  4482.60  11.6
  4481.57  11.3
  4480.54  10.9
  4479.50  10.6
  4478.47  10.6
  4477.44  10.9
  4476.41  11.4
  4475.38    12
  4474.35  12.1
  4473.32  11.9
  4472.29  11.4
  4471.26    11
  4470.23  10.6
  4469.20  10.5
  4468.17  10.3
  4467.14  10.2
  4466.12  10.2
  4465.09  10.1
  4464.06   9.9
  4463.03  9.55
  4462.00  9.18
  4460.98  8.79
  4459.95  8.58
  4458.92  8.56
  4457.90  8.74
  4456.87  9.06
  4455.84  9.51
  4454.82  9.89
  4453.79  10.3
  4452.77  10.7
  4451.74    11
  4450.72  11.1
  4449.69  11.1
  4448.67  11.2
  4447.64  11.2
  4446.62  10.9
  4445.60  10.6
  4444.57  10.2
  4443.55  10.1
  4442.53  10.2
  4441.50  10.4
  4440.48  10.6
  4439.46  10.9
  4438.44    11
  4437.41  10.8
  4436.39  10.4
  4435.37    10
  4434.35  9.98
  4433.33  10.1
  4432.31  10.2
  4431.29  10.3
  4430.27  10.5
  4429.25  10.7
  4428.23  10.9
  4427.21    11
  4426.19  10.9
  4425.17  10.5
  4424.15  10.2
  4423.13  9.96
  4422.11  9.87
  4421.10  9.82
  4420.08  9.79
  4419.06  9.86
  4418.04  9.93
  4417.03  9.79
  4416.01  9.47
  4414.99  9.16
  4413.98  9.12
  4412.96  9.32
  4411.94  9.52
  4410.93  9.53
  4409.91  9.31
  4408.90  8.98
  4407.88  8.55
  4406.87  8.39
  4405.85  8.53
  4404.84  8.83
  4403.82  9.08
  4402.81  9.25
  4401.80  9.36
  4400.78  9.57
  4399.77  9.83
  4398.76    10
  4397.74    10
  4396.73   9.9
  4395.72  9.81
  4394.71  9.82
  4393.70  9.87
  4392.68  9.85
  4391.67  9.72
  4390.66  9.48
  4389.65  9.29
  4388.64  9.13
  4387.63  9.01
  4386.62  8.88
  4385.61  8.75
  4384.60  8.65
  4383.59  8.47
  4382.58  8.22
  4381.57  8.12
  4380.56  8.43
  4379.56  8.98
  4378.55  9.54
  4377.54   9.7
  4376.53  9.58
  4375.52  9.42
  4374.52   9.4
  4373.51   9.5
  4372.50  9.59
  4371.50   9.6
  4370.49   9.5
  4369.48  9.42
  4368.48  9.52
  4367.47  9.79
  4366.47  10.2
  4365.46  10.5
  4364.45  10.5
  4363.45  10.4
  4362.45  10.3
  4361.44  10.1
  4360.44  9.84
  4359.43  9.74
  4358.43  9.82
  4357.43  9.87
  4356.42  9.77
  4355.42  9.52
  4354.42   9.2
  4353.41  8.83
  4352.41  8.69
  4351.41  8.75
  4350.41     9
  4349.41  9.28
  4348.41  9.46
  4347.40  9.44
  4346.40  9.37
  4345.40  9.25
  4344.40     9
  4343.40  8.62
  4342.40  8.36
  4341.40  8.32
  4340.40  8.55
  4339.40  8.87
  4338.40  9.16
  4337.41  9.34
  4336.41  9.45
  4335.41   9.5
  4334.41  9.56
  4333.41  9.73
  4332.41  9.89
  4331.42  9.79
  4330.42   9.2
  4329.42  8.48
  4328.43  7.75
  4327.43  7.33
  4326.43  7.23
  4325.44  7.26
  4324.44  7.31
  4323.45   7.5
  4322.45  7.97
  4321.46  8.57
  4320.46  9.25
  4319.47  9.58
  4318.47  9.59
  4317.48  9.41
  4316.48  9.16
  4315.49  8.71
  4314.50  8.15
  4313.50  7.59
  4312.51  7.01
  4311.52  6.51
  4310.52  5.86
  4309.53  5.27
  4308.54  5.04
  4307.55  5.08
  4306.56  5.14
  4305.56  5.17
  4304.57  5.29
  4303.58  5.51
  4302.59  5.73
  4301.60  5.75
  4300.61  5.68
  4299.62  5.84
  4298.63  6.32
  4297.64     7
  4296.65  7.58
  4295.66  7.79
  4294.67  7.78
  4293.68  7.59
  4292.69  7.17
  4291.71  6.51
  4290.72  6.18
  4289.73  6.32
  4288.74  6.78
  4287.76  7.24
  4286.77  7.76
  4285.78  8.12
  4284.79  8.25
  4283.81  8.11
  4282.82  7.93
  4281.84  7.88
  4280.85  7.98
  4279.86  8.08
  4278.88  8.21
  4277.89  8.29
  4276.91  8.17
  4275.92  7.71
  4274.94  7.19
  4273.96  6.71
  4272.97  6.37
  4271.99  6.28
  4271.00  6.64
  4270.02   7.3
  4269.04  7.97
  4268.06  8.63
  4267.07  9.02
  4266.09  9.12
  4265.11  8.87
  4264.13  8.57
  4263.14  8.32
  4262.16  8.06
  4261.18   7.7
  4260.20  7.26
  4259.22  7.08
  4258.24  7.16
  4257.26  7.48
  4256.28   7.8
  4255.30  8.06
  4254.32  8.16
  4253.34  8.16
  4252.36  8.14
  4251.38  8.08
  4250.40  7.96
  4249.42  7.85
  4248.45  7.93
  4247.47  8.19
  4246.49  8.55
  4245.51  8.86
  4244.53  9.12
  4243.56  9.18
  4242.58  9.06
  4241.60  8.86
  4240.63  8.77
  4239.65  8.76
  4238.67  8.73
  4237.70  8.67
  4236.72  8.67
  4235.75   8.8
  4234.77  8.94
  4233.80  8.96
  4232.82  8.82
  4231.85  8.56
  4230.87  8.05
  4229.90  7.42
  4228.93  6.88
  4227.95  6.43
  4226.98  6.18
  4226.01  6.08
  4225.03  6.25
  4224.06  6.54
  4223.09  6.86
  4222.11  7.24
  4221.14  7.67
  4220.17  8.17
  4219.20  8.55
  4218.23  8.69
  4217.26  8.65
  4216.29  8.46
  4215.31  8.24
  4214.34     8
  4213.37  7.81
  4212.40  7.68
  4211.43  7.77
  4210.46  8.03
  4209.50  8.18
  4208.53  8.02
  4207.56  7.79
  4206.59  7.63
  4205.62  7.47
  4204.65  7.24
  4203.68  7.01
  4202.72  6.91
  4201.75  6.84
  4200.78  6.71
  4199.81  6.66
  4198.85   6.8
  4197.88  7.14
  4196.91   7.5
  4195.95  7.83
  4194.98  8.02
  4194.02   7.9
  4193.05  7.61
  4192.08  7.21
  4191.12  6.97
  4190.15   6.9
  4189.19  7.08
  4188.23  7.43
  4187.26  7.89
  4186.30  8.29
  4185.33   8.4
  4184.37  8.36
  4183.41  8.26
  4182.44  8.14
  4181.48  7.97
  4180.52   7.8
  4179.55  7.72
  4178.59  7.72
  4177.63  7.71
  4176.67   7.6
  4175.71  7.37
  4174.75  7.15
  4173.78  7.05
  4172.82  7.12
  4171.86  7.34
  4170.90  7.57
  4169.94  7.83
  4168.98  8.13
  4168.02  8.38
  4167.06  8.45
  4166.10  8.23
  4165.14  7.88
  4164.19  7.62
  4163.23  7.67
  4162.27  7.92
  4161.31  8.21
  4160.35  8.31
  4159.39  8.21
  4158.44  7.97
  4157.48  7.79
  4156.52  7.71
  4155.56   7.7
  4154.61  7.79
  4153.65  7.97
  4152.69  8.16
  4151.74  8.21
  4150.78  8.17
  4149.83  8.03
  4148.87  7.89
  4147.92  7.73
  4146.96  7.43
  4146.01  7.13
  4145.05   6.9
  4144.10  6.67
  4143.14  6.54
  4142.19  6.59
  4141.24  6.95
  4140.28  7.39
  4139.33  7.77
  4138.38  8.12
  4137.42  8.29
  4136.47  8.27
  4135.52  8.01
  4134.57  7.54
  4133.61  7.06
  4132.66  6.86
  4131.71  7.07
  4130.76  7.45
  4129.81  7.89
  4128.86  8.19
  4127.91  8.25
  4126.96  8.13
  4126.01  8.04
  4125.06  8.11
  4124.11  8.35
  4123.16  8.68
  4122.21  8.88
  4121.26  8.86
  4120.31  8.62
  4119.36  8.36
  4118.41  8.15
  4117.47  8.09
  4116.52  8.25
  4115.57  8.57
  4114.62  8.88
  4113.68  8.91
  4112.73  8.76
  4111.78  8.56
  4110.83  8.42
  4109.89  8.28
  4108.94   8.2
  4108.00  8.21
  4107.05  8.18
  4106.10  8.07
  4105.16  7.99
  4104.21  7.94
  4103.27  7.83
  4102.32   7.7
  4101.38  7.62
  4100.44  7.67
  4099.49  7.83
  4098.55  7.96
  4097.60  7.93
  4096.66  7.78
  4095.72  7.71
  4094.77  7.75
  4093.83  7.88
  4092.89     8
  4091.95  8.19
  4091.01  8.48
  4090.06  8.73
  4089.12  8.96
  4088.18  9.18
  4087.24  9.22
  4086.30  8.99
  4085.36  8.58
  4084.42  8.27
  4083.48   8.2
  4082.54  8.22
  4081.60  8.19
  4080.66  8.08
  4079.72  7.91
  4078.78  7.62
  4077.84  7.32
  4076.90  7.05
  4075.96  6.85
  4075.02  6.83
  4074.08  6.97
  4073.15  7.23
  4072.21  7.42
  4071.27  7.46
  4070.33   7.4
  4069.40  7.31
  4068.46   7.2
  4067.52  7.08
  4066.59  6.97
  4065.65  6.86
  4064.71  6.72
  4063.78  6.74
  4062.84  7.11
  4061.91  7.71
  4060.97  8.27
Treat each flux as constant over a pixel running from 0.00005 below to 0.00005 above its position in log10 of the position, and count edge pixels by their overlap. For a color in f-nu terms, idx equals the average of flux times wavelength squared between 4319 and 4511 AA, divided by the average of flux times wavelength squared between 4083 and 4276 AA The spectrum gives 1.4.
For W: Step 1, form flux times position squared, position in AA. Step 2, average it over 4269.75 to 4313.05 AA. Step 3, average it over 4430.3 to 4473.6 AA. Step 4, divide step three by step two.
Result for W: 1.6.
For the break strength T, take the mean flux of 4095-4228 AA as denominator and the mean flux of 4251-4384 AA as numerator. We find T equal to 1.1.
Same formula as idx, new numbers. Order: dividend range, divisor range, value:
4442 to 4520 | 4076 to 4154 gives 1.64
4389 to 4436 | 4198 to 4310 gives 1.39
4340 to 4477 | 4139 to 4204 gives 1.44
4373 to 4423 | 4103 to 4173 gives 1.33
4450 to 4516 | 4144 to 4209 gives 1.67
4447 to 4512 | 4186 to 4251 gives 1.59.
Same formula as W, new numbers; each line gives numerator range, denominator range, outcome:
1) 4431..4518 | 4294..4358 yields 1.46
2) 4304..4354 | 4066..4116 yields 1.15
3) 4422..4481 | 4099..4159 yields 1.53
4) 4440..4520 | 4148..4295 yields 1.60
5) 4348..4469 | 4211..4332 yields 1.35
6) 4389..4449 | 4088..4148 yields 1.44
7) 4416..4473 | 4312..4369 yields 1.18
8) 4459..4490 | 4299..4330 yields 1.63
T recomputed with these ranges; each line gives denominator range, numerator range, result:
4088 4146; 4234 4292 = 1.00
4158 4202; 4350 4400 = 1.23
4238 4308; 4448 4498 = 1.41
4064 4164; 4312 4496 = 1.24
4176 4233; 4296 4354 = 1.05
